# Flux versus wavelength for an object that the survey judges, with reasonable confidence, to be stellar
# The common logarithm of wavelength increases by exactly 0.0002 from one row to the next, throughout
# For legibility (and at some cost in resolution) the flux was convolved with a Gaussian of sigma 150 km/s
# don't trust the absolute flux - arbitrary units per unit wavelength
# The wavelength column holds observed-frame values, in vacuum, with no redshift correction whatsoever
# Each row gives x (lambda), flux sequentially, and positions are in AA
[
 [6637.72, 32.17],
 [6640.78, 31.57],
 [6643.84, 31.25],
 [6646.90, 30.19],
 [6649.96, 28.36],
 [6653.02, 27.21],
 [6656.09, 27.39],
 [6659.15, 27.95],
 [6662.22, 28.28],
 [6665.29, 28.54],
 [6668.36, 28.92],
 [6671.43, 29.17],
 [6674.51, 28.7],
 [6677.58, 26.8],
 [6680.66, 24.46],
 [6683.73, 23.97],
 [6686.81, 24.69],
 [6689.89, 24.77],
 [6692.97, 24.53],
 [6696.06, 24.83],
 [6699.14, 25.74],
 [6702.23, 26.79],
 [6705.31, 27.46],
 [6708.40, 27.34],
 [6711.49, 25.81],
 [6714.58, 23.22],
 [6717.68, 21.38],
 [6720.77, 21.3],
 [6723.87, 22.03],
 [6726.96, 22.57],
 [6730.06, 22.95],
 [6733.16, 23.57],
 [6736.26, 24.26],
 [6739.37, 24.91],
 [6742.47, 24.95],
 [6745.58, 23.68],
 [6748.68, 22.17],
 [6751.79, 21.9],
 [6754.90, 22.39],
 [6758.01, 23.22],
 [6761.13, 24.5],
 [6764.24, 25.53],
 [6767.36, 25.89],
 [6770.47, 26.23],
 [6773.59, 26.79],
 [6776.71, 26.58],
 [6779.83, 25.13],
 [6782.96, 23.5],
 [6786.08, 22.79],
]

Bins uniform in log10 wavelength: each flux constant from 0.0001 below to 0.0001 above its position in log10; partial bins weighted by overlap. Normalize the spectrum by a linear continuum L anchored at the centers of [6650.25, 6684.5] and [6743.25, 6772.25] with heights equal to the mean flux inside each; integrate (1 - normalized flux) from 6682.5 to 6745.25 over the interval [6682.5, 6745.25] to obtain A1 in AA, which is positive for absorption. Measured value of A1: 3.32 AA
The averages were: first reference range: 27.5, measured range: 24.3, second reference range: 24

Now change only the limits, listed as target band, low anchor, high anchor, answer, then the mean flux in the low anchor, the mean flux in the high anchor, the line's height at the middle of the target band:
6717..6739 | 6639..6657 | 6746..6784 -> 2.8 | 29.4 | 24.5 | 26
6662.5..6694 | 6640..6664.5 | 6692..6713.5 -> 1.1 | 28.9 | 26.1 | 27.4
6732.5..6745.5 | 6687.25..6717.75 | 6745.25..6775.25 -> 0.1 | 25.3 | 24.3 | 24.7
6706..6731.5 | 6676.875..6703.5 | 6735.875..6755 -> 0.9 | 25.1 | 23.5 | 24.3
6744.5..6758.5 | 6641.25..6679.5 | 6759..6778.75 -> 2.0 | 28.6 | 25.8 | 26.3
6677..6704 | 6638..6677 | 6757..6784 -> 2.7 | 29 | 25.3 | 27.9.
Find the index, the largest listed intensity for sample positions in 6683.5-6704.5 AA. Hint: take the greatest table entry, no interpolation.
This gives 26.79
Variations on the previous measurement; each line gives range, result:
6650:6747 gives 29.17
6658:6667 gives 28.54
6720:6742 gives 24.91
